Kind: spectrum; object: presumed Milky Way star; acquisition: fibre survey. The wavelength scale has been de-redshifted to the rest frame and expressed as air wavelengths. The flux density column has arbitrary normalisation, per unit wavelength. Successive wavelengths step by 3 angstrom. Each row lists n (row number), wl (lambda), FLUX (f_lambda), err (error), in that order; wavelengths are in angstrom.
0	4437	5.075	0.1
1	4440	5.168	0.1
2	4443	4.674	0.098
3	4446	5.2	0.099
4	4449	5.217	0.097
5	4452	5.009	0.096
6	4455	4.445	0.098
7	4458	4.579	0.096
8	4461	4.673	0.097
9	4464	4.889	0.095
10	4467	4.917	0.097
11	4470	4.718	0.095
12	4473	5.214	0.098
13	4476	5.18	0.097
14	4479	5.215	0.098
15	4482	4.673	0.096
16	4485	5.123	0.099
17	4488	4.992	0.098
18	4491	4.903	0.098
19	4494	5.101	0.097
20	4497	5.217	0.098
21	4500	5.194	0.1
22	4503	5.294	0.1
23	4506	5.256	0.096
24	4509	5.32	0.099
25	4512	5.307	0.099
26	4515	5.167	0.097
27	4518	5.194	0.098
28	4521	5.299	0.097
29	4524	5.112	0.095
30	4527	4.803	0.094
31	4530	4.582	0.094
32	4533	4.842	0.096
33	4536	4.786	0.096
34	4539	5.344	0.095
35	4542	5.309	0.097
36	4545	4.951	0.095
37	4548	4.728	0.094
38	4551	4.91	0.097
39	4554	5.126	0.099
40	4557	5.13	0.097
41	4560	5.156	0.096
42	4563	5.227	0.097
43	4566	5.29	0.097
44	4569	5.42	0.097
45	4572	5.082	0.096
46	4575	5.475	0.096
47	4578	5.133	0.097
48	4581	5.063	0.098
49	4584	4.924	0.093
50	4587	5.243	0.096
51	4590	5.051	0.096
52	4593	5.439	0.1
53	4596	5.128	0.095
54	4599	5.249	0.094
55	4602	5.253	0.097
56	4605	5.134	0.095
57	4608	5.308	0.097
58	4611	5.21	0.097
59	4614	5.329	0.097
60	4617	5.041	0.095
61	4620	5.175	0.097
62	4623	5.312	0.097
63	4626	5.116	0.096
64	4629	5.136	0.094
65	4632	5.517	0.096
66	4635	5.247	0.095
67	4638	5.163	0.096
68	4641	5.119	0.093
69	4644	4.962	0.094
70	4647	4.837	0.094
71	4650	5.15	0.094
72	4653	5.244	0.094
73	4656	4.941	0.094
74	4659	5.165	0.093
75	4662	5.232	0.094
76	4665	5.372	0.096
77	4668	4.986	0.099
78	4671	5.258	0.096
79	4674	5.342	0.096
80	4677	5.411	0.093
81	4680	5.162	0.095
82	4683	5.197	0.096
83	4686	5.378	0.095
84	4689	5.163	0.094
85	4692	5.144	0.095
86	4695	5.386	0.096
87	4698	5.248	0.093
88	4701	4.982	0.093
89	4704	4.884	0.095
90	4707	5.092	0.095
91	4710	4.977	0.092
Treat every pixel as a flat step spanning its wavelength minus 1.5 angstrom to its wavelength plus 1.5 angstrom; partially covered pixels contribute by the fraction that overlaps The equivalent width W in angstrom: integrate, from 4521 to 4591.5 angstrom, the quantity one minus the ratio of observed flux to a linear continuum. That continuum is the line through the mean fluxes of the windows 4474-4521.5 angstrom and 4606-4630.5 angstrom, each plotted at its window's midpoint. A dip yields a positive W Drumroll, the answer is 1.3 angstrom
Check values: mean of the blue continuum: 5.15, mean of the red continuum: 5.2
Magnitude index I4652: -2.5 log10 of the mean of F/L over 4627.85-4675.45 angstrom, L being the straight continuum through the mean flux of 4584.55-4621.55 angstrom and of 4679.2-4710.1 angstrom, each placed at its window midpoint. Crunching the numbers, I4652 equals 0.00 mag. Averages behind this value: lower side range 5.21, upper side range 5.15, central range 5.17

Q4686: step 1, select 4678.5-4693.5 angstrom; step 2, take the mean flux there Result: 5.21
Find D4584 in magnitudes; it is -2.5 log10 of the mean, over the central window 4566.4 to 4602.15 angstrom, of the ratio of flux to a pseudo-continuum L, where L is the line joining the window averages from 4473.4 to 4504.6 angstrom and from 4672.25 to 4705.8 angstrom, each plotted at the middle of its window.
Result -0.01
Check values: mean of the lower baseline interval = 5.09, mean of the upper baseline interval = 5.21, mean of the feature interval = 5.21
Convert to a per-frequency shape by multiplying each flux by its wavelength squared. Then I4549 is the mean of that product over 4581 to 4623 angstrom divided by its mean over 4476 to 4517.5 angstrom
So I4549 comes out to 1.1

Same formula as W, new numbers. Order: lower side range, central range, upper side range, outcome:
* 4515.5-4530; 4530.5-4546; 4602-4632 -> 0.18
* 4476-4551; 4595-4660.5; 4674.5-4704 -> -0.07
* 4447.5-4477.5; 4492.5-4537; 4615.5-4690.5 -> -1.22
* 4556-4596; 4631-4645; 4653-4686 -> 0.03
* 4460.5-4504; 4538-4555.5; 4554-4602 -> 0.30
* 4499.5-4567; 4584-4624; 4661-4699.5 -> -0.28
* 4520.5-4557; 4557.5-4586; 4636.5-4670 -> -1.01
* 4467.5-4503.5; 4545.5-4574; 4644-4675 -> -0.14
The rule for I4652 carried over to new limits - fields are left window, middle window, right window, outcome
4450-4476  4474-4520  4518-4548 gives -0.05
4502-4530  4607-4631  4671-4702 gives 0.00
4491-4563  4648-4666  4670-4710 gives 0.00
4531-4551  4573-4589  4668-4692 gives -0.02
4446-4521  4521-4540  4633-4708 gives 0.03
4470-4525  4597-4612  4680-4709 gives -0.02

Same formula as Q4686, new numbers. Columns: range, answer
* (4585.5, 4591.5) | 5.15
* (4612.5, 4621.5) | 5.18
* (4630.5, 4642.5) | 5.26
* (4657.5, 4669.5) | 5.19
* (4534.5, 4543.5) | 5.15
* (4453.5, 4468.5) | 4.7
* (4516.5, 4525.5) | 5.2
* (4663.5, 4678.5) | 5.27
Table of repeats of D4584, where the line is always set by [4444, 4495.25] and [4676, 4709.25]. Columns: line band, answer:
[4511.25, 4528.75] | -0.03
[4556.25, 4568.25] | -0.04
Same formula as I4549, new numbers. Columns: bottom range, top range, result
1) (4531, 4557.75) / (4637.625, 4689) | 1.09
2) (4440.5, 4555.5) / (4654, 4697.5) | 1.13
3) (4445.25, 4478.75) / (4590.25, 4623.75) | 1.13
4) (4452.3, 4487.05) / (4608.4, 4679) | 1.15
